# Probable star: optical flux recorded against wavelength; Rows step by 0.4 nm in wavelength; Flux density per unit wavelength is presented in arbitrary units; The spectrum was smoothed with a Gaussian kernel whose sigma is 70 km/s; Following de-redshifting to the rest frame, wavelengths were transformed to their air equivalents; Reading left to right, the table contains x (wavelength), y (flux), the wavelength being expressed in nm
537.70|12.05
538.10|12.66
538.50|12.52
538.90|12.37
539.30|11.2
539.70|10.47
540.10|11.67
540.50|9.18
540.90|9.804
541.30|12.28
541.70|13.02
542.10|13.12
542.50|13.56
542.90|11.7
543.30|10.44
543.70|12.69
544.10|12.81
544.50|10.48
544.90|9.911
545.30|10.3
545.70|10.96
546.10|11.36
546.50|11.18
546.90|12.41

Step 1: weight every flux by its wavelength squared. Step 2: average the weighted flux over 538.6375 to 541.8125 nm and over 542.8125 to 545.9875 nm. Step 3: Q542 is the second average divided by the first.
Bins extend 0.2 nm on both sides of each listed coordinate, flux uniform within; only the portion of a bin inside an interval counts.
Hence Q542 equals 1.01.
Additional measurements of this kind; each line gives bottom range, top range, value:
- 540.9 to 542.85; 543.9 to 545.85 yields 0.88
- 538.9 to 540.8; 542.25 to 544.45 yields 1.14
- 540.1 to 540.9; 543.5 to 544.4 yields 1.27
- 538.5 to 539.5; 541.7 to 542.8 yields 1.11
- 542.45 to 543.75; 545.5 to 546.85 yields 0.96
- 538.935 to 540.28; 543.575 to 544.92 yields 1.05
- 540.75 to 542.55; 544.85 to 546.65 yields 0.89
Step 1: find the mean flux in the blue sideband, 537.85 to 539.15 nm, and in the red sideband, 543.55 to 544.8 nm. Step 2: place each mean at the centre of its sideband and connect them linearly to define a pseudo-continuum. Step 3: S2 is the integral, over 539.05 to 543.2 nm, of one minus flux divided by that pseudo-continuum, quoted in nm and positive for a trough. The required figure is 0.19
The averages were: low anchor 12.4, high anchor 11.8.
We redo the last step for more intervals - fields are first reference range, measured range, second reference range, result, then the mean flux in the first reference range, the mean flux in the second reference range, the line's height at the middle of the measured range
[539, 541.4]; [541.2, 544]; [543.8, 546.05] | -0.39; 10.8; 11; 10.9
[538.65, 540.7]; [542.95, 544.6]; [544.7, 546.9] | -0.11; 11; 10.9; 10.9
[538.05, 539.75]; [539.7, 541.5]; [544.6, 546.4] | 0.14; 11.9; 10.7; 11.6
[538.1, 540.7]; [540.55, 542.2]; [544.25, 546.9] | -0.08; 11.3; 10.9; 11.2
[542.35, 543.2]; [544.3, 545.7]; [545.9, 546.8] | 0.17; 12.3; 11.4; 11.7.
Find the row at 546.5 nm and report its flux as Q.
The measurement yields 11.18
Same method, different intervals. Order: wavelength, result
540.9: 9.804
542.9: 11.7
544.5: 10.48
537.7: 12.05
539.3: 11.2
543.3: 10.44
